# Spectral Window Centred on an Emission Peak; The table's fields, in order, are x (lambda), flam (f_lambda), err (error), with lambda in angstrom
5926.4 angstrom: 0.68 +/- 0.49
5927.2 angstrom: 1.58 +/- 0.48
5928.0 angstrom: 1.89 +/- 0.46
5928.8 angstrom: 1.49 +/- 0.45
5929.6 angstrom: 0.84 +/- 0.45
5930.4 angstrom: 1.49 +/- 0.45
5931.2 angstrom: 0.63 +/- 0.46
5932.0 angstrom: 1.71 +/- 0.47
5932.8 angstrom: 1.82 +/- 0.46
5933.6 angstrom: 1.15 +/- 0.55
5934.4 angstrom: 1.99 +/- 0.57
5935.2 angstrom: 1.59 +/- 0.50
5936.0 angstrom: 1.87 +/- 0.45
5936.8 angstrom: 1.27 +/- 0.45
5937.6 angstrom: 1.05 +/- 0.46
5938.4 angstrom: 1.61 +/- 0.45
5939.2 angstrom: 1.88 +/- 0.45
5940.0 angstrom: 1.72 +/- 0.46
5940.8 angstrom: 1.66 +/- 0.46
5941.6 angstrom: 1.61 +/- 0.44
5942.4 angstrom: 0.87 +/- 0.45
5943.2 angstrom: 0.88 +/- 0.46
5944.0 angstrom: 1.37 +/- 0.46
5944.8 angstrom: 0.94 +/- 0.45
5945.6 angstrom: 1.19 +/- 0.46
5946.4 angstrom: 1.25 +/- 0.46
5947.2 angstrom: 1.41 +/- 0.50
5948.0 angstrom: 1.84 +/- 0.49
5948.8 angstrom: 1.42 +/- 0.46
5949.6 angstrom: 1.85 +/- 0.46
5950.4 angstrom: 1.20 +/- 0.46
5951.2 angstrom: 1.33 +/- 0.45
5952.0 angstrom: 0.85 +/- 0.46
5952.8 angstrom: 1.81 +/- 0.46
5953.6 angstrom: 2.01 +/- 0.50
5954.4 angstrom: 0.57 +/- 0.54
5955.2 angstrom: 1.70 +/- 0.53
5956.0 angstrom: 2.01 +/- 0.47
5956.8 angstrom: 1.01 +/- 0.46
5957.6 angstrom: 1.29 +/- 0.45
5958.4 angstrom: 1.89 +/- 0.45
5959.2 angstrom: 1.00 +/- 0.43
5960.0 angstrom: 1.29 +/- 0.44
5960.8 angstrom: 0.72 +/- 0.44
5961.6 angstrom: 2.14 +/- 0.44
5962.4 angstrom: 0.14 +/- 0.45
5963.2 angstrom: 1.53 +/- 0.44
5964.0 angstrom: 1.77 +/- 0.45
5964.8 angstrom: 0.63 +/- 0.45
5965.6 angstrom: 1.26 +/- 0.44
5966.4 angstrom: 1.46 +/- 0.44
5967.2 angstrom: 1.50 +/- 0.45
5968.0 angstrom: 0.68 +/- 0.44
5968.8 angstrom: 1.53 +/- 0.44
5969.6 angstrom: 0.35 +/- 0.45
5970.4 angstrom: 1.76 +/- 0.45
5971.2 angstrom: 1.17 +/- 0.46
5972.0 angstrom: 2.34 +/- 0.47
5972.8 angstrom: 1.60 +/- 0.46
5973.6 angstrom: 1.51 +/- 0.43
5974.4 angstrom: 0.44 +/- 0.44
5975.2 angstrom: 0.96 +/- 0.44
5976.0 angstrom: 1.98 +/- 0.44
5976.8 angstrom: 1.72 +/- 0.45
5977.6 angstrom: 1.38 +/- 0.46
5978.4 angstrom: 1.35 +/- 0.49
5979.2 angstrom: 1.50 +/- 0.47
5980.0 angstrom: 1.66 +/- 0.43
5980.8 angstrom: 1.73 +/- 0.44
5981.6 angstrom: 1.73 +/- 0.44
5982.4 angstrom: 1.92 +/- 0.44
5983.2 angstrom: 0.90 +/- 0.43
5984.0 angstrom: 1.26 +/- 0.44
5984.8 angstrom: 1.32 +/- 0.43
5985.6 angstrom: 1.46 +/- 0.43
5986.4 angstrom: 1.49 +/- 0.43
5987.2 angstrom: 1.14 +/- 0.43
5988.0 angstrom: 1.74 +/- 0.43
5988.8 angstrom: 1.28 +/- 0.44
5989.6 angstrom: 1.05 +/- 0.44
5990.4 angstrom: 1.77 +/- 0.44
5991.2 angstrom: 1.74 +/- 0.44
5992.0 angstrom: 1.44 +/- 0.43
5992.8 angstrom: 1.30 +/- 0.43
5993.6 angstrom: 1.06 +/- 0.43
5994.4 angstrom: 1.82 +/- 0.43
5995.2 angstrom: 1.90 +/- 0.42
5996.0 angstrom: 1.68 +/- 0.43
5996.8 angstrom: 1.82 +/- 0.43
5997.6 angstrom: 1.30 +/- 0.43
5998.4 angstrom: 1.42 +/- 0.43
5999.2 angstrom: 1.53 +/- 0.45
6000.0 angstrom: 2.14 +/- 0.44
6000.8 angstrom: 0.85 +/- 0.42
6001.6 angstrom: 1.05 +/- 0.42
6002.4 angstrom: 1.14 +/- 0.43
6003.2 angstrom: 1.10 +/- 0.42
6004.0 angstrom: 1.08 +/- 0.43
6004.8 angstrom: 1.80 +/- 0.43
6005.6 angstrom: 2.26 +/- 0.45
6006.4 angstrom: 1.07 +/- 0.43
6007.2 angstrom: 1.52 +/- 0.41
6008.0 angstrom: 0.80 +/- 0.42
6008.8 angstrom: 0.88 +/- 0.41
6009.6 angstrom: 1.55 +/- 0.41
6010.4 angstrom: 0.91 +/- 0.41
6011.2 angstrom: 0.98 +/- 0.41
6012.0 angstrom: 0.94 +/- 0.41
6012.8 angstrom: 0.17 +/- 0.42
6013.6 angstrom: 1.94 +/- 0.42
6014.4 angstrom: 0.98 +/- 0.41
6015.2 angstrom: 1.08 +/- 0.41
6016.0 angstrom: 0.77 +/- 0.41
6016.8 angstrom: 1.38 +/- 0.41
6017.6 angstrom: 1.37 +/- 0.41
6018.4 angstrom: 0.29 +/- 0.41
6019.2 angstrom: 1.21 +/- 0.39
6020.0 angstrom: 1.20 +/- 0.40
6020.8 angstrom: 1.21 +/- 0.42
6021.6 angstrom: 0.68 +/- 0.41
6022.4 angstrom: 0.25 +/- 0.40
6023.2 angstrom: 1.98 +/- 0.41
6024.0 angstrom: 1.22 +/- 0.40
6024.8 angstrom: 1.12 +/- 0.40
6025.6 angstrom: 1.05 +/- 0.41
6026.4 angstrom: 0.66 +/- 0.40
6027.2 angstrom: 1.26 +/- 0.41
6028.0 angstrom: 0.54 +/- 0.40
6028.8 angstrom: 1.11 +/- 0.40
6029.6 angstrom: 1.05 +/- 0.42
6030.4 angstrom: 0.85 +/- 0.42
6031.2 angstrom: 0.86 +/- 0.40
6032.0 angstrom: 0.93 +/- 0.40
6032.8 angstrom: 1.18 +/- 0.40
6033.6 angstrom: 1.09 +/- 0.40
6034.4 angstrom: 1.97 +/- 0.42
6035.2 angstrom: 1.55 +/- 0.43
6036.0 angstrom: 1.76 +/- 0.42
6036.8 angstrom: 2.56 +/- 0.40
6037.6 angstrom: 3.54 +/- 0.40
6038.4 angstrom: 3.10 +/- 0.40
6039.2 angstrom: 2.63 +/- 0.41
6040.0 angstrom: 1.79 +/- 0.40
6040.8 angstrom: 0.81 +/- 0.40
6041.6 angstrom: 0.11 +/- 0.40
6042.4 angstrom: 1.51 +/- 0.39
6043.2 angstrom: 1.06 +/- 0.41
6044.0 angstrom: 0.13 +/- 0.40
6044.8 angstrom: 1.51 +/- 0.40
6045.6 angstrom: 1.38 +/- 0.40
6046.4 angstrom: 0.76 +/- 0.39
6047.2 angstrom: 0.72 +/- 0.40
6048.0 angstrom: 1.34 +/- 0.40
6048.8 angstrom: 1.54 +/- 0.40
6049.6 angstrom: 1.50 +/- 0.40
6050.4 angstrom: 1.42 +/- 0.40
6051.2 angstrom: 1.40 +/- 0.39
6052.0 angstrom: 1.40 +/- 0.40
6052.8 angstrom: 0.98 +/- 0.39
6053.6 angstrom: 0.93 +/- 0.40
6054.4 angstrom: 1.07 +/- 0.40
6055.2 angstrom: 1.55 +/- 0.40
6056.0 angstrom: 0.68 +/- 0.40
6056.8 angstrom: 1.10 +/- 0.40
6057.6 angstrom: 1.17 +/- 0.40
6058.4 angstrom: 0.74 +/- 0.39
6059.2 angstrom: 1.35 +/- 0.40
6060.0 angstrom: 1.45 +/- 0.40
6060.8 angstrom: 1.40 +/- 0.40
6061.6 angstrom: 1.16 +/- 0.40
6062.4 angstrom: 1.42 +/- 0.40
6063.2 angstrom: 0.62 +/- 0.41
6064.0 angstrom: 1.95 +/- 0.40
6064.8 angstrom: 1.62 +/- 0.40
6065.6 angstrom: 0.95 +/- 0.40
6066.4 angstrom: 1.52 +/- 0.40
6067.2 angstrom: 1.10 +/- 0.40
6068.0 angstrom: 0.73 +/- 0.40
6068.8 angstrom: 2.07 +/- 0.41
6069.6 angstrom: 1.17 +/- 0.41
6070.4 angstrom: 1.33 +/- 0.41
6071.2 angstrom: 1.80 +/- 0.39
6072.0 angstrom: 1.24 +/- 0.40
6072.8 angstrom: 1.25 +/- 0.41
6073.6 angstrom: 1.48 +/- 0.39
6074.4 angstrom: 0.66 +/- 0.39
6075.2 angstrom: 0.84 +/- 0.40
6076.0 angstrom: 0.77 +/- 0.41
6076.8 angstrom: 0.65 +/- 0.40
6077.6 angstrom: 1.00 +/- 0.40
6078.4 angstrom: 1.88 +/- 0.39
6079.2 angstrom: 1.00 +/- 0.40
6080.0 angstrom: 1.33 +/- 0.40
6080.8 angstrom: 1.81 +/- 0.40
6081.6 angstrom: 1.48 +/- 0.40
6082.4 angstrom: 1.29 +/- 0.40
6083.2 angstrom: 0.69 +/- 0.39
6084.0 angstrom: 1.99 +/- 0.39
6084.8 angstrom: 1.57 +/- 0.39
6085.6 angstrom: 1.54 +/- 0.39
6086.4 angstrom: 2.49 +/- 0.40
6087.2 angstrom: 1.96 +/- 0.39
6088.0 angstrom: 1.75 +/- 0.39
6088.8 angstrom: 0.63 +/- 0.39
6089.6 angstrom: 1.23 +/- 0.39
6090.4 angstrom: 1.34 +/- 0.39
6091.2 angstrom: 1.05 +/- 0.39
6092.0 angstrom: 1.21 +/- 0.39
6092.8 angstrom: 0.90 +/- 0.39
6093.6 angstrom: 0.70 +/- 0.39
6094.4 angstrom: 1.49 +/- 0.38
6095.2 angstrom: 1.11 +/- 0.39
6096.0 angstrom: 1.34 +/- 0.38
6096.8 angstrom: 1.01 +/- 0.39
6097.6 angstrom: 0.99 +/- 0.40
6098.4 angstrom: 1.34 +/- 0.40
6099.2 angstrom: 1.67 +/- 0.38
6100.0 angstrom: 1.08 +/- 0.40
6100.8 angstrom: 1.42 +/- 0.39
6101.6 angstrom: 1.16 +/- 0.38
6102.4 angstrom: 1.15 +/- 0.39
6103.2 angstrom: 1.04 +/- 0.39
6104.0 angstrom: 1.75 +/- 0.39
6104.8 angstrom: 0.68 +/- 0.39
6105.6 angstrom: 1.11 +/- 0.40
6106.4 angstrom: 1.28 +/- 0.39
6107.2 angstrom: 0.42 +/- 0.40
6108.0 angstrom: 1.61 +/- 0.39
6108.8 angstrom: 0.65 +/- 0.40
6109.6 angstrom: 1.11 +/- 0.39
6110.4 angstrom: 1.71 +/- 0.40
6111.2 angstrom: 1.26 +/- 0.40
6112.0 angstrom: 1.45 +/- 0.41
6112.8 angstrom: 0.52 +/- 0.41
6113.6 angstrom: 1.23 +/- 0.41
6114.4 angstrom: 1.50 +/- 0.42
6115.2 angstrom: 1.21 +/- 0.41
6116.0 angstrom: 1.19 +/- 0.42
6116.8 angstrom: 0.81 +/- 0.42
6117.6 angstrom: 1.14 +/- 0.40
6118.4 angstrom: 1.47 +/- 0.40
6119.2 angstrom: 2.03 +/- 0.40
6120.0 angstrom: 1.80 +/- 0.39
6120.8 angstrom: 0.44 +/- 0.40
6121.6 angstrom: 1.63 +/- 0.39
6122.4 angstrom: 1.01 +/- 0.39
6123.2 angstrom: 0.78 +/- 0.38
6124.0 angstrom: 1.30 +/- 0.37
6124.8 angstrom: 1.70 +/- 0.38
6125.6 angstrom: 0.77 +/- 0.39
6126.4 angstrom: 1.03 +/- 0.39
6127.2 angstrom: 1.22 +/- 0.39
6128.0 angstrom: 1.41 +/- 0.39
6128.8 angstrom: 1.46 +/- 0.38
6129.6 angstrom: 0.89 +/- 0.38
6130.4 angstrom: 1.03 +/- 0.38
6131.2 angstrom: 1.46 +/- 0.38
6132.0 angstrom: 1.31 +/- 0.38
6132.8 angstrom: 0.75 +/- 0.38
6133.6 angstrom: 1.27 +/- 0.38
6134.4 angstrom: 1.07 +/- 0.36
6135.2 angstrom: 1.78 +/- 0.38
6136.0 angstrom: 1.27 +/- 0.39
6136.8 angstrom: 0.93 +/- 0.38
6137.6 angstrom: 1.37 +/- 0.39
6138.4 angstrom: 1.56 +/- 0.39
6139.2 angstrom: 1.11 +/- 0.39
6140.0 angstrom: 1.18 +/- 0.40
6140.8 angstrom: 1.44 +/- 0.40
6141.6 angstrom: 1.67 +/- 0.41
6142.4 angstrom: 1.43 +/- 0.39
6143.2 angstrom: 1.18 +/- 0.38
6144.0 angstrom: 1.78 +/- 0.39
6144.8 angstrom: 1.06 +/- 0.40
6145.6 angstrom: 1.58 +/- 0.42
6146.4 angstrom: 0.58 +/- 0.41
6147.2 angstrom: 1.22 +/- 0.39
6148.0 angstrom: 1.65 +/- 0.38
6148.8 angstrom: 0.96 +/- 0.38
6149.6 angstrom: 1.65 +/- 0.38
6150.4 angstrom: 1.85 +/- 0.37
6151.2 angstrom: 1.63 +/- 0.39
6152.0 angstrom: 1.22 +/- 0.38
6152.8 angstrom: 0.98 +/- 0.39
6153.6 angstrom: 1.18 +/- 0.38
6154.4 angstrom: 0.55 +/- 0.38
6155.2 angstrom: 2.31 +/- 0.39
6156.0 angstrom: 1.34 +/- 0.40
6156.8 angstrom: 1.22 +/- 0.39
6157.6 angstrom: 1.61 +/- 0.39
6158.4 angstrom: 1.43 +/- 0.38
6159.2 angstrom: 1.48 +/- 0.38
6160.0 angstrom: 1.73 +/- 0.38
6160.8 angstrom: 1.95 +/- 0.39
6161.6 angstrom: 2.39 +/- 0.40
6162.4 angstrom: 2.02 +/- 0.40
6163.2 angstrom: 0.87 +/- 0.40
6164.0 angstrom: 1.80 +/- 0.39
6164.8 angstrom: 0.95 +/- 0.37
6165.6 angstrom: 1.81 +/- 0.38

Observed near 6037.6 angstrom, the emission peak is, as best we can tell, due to H-beta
